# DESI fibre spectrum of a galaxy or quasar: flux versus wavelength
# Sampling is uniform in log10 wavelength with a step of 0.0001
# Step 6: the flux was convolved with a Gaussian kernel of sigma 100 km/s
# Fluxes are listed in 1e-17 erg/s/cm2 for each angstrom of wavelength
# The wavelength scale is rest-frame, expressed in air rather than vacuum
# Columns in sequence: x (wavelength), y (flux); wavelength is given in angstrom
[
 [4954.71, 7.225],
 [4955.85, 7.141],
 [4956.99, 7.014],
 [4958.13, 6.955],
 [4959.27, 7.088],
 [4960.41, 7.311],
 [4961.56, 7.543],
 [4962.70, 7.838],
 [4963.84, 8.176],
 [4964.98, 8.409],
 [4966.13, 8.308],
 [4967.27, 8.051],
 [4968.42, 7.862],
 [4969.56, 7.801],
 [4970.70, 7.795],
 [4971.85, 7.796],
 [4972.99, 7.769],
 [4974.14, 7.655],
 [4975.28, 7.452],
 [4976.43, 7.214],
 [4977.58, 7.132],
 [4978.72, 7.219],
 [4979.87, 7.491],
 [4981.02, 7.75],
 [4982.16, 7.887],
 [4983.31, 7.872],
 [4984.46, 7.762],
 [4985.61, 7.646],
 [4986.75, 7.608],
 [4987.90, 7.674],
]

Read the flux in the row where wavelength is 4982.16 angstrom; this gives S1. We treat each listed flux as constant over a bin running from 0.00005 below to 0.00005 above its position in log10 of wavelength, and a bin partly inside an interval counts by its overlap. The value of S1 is 7.887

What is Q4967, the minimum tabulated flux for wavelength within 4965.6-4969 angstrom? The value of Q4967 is 7.862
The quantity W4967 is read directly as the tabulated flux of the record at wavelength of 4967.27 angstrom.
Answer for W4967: 8.051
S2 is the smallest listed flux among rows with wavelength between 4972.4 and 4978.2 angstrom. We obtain 7.132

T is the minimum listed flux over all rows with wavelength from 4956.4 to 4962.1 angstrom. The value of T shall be 6.955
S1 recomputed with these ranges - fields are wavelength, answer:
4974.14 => 7.655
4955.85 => 7.141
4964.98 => 8.409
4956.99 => 7.014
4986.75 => 7.608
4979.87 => 7.491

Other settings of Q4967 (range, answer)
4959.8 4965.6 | 7.311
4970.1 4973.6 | 7.769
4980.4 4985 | 7.75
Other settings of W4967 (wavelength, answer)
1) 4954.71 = 7.225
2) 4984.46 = 7.762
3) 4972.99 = 7.769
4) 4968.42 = 7.862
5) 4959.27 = 7.088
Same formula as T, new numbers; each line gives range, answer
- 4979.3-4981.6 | 7.491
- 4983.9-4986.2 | 7.646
